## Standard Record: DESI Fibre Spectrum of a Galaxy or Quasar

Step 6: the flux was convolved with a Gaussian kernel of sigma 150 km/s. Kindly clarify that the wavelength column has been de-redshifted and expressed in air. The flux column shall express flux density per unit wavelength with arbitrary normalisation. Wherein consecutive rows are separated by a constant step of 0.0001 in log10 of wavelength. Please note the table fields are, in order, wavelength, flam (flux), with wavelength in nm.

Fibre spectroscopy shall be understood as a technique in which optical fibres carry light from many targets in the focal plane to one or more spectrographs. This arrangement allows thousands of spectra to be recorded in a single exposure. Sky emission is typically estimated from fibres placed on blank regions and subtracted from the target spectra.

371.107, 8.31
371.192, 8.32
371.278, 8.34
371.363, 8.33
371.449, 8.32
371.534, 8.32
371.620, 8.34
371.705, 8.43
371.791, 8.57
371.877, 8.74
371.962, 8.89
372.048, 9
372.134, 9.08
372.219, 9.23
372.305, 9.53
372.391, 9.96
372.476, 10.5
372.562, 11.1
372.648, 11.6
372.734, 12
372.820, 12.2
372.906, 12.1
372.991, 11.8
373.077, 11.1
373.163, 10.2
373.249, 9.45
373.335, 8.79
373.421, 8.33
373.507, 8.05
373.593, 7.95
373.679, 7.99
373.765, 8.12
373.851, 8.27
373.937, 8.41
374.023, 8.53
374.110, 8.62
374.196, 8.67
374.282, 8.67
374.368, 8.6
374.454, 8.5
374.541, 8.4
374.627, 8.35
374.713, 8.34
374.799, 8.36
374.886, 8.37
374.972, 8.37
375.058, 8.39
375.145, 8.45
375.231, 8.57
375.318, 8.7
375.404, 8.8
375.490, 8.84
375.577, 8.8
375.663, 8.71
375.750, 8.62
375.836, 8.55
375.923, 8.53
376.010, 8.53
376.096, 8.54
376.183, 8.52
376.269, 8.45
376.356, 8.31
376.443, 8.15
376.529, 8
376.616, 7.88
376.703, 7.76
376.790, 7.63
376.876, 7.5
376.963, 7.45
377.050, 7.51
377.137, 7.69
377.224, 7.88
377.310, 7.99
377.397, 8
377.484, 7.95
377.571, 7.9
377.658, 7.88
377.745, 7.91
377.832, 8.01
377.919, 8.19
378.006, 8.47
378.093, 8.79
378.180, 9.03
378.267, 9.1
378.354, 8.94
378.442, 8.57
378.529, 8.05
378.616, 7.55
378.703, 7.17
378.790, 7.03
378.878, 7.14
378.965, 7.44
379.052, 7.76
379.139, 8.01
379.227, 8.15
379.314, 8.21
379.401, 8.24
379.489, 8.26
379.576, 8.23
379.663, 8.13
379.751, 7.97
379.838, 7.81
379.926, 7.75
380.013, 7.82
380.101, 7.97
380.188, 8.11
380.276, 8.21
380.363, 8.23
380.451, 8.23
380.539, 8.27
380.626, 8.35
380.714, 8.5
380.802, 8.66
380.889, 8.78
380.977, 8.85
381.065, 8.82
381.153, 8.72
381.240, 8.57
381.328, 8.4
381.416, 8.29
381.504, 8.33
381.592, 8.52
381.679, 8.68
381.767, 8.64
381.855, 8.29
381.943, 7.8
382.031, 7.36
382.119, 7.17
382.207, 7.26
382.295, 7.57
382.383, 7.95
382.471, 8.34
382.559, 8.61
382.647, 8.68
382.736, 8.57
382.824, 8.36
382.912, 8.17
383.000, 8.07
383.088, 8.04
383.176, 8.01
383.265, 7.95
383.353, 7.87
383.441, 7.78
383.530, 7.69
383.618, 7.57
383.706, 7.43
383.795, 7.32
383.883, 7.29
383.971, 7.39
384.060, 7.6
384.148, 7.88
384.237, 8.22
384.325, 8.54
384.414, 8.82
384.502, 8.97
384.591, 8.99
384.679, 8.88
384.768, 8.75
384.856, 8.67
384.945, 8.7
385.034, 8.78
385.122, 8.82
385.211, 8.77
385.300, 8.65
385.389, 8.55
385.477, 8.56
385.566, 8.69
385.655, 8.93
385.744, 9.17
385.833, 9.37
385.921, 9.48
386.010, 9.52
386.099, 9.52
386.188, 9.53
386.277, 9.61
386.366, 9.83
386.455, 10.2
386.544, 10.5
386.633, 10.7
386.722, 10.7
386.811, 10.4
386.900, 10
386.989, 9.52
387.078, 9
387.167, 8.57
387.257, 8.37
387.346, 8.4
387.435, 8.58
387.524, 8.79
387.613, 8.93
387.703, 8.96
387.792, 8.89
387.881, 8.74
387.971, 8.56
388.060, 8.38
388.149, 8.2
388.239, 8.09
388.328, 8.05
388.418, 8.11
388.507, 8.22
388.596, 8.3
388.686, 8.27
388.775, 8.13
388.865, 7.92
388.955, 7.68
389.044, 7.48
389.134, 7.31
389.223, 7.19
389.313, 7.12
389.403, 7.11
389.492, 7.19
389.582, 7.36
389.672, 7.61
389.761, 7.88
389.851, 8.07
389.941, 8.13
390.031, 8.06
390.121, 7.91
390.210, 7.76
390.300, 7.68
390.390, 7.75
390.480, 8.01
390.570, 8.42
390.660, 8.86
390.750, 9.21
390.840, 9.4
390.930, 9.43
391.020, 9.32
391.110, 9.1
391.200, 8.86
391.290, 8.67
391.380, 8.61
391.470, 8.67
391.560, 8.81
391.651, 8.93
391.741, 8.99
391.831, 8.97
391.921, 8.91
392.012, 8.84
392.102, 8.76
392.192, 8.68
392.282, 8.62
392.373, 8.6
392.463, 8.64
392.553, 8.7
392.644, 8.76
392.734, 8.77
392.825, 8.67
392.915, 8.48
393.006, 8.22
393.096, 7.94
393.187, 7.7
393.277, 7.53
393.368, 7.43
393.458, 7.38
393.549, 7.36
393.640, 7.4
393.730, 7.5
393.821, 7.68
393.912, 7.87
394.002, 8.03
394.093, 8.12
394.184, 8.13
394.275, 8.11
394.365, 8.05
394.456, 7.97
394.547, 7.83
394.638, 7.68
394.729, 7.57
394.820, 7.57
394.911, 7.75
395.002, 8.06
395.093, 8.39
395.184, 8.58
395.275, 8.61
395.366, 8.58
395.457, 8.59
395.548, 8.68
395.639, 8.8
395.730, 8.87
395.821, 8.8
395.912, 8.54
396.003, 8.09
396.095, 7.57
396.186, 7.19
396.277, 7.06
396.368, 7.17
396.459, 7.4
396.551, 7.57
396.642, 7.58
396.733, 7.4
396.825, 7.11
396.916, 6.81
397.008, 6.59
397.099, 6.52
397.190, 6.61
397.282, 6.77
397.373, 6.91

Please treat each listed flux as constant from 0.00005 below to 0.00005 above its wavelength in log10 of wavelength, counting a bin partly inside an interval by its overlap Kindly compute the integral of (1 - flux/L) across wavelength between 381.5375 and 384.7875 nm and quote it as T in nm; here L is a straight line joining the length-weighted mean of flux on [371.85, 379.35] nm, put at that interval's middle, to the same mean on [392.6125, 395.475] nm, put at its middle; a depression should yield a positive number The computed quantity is 0.12 nm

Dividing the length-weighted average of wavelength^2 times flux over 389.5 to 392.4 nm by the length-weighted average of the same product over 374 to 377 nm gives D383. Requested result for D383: 1.10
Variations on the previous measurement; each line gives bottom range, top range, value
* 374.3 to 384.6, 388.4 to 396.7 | 1.07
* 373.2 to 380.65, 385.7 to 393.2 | 1.12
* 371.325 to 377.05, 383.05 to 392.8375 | 1.04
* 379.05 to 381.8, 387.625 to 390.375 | 1.00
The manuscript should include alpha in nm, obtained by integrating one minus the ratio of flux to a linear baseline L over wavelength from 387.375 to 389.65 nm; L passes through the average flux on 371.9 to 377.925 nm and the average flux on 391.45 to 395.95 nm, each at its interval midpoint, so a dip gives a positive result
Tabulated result 0.097 nm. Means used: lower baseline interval 8.77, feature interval 8.06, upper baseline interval 8.28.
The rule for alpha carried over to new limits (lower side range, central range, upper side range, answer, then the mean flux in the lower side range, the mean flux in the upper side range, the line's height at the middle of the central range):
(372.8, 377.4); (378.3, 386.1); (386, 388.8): 0.54 nm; 8.6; 9.05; 8.86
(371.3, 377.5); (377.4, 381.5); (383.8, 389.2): 0.28 nm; 8.79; 8.76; 8.78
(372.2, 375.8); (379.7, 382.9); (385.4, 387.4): 0.38 nm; 9.2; 9.46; 9.35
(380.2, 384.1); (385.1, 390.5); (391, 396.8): -0.28 nm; 8.12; 8.2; 8.16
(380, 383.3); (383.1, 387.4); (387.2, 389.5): -0.32 nm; 8.24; 8.13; 8.18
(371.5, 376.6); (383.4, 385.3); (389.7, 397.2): 0.07 nm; 9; 8.15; 8.55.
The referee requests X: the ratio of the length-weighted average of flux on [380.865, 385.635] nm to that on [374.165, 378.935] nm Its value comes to 1.00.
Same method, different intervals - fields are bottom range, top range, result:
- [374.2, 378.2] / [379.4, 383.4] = 0.99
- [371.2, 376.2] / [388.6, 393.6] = 0.91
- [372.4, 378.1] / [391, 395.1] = 0.95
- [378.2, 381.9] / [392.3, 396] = 0.99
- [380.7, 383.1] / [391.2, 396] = 1.00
